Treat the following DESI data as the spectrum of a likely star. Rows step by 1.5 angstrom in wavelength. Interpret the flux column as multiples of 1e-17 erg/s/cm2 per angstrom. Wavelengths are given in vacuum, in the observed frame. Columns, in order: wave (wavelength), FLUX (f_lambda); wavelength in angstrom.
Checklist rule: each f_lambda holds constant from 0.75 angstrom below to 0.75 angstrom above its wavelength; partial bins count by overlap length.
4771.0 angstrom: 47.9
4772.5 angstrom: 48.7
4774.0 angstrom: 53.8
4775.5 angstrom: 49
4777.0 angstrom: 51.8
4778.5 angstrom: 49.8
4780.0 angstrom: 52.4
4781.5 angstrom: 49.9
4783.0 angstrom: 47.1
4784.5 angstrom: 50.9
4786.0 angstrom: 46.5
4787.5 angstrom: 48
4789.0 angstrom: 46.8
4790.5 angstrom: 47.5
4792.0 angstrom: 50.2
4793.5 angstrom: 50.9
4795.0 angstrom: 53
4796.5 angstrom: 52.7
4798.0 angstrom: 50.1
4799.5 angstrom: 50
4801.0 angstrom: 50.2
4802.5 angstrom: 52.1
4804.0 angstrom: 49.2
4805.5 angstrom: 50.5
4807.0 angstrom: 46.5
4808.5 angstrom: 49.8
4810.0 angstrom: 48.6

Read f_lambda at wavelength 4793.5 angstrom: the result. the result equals 50.9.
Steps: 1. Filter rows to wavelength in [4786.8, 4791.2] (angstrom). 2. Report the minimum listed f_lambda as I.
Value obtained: 46.8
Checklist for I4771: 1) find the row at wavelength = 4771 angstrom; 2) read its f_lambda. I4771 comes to 47.9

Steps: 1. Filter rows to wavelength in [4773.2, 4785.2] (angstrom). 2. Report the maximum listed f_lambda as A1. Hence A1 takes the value 53.8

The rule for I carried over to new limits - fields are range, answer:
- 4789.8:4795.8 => 47.5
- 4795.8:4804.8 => 49.2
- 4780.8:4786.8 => 46.5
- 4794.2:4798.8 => 50.1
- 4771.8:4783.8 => 47.1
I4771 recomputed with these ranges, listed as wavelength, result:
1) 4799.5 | 50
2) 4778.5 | 49.8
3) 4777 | 51.8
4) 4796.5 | 52.7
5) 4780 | 52.4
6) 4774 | 53.8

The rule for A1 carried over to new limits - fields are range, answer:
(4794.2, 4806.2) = 53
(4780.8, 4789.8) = 50.9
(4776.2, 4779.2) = 51.8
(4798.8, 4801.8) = 50.2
